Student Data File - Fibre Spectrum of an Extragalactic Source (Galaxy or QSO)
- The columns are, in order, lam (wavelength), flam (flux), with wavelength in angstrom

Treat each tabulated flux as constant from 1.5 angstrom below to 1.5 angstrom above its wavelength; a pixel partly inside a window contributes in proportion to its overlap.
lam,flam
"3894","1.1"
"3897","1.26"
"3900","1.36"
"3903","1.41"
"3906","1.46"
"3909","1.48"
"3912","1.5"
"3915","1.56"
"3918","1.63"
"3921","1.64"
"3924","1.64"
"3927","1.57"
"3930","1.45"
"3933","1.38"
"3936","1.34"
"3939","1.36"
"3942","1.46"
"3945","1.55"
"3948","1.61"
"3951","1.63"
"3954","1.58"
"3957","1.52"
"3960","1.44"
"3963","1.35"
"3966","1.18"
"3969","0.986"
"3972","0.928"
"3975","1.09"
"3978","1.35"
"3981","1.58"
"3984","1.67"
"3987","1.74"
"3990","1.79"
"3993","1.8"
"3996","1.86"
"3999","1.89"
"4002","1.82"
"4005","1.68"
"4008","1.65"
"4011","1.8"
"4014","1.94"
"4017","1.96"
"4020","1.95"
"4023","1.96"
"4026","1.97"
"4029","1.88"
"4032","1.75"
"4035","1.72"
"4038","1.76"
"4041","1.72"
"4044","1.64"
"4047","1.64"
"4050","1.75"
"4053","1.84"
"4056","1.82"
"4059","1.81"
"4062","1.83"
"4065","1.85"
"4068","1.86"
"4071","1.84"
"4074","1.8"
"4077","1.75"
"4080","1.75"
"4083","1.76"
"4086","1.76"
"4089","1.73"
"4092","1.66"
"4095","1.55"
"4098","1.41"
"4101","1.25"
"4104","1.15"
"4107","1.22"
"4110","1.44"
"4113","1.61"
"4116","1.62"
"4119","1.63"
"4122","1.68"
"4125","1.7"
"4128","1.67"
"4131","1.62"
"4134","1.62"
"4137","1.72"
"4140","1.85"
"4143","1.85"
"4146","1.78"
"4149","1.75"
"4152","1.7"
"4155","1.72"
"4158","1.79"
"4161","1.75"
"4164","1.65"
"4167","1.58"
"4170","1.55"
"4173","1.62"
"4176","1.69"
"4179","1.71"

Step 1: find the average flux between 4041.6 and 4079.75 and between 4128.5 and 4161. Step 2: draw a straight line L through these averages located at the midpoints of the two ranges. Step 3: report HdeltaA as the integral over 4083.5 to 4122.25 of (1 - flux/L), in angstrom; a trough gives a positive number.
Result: 5.4 angstrom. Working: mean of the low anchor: 1.78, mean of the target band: 1.52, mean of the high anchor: 1.74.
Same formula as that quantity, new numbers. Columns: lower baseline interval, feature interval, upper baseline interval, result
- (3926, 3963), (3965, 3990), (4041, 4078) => 3.61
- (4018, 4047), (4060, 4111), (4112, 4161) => 3.84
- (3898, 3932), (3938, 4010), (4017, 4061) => 5.66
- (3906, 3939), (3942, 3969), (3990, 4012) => 2.81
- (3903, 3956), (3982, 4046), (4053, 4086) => -4.29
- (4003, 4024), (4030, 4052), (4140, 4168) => 1.28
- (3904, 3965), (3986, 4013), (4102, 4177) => -4.18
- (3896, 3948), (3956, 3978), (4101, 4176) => 4.29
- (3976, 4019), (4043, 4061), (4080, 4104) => -1.21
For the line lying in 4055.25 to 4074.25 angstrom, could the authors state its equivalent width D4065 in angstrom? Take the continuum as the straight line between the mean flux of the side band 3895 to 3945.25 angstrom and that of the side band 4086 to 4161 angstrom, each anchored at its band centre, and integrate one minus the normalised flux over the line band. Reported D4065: -3.1 angstrom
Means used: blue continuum 1.47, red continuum 1.62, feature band 1.83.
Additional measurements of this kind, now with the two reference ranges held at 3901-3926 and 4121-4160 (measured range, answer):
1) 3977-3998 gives -1.3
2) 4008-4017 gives -1.3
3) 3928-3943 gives 1.5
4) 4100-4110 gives 2.7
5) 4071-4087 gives -0.9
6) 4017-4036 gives -2.9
